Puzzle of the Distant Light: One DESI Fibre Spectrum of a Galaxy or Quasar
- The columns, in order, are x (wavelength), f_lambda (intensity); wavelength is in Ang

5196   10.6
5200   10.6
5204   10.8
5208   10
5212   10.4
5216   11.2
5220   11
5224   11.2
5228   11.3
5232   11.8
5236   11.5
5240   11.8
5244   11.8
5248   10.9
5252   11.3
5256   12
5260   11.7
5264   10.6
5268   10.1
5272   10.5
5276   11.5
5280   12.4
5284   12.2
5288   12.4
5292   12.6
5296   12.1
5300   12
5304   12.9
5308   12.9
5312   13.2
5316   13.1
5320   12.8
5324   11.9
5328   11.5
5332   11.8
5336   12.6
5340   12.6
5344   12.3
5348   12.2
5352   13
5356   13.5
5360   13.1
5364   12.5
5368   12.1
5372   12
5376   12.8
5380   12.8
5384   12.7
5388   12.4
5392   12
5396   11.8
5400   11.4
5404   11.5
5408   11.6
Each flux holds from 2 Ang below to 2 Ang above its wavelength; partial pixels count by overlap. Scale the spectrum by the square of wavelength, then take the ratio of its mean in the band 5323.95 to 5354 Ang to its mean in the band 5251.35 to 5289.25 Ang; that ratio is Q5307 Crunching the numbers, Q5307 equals 1.1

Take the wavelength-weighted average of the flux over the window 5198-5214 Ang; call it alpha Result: 10.4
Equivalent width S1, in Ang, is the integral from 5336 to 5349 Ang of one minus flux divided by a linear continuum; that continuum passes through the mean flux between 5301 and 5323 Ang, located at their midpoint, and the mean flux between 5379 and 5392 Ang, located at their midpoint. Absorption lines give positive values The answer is 0.3 Ang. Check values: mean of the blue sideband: 12.9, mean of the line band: 12.4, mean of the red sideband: 12.5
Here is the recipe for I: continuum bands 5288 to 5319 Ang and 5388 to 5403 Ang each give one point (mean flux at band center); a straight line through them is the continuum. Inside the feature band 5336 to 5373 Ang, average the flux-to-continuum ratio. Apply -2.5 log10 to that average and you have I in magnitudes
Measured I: -0.036 mag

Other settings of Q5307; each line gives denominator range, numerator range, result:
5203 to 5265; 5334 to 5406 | 1.16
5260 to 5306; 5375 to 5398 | 1.10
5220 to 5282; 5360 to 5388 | 1.16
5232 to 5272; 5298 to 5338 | 1.13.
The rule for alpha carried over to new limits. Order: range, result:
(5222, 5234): 11.4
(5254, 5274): 11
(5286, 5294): 12.5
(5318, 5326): 12.4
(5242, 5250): 11.4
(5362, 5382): 12.4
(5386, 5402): 11.9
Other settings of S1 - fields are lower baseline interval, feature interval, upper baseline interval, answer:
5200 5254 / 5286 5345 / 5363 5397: -3.0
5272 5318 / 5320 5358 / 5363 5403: -0.3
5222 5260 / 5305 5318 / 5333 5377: -0.9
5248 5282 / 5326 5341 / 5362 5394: -0.2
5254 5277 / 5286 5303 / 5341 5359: -1.0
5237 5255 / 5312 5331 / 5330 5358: -0.1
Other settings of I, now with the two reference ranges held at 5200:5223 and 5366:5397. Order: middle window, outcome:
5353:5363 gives -0.09 mag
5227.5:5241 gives -0.07 mag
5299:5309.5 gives -0.09 mag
